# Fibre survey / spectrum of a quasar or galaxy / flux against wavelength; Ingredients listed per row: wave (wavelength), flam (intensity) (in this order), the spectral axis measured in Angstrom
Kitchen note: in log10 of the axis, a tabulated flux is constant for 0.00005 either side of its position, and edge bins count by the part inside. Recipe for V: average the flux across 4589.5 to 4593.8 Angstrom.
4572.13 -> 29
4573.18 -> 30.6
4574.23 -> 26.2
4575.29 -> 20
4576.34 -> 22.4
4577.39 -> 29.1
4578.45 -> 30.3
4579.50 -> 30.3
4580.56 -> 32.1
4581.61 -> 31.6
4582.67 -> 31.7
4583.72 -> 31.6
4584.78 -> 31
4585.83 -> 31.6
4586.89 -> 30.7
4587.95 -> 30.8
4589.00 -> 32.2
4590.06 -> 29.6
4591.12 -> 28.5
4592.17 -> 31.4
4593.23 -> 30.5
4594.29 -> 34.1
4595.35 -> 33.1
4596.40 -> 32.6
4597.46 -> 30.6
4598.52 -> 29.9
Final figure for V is 30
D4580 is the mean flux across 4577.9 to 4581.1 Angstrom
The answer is 30.9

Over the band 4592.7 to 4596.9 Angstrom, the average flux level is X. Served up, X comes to 32.6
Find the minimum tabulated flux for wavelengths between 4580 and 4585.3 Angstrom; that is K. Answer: 31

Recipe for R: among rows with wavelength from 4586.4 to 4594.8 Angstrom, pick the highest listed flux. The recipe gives 34.1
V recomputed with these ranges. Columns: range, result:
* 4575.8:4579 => 27.3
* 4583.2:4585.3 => 31.2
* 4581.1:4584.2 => 31.6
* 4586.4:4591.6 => 30.4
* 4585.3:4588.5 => 31.1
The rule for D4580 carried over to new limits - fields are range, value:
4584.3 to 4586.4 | 31.3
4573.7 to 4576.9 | 23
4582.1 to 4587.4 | 31.3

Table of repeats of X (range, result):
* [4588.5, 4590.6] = 30.8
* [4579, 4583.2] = 31.4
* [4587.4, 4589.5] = 31.5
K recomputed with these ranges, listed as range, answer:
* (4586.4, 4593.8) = 28.5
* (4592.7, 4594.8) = 30.5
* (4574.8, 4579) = 20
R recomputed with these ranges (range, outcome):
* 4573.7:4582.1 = 32.1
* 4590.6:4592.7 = 31.4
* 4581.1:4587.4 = 31.7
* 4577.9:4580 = 30.3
